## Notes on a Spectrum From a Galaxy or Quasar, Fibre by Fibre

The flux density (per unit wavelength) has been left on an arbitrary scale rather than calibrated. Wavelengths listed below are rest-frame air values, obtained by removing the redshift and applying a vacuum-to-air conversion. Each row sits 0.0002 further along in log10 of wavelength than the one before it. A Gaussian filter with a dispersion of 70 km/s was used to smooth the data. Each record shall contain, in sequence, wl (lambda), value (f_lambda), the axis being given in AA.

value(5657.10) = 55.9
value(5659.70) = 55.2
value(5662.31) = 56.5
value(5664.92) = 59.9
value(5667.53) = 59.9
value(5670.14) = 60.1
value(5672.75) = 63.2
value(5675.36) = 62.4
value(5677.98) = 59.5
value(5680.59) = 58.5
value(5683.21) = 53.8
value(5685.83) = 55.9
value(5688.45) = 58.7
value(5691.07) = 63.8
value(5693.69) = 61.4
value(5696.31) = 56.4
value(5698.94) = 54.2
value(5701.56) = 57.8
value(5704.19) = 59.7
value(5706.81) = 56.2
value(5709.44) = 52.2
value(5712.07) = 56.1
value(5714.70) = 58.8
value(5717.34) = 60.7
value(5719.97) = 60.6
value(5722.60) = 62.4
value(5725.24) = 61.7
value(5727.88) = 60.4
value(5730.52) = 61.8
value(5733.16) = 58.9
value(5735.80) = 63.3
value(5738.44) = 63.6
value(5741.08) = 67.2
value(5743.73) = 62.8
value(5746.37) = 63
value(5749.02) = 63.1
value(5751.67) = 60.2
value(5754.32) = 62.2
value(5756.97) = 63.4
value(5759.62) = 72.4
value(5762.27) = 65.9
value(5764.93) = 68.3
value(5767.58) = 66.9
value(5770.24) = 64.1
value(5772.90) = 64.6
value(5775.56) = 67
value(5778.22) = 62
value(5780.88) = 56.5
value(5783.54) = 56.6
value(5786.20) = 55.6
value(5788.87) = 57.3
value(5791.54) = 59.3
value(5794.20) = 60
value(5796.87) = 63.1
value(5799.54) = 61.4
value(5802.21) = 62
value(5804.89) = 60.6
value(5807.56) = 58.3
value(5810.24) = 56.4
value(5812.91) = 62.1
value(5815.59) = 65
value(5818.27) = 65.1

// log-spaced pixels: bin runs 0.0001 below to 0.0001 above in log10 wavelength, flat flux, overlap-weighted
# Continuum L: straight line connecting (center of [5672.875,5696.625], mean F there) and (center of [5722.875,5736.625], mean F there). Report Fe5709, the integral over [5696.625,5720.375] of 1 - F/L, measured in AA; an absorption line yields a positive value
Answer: 1.2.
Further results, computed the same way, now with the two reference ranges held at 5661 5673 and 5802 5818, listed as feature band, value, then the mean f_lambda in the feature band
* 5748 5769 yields -1.7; 65.3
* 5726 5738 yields -0.2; 61.3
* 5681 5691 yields 0.4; 57.3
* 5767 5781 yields -0.8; 63.9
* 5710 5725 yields 0.1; 59.5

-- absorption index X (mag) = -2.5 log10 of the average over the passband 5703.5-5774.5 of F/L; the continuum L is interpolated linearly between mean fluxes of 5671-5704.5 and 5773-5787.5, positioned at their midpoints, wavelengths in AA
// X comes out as -0.050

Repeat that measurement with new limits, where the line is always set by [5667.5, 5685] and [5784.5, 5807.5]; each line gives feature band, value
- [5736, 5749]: -0.08 mag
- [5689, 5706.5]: 0.01 mag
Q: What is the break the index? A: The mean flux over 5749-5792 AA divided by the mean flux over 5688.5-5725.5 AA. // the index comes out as 1.07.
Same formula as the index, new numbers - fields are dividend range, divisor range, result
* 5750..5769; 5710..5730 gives 1.10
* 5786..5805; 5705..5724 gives 1.03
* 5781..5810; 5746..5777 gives 0.91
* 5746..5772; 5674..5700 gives 1.11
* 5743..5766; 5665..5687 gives 1.09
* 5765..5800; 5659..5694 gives 1.04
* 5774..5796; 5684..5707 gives 1.02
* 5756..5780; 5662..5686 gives 1.11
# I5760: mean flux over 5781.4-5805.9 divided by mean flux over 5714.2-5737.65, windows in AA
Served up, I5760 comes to 1.0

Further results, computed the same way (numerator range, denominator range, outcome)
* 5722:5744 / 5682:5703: 1.08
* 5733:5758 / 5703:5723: 1.08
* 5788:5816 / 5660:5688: 1.03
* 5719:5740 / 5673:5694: 1.04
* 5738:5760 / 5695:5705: 1.12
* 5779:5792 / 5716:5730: 0.93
